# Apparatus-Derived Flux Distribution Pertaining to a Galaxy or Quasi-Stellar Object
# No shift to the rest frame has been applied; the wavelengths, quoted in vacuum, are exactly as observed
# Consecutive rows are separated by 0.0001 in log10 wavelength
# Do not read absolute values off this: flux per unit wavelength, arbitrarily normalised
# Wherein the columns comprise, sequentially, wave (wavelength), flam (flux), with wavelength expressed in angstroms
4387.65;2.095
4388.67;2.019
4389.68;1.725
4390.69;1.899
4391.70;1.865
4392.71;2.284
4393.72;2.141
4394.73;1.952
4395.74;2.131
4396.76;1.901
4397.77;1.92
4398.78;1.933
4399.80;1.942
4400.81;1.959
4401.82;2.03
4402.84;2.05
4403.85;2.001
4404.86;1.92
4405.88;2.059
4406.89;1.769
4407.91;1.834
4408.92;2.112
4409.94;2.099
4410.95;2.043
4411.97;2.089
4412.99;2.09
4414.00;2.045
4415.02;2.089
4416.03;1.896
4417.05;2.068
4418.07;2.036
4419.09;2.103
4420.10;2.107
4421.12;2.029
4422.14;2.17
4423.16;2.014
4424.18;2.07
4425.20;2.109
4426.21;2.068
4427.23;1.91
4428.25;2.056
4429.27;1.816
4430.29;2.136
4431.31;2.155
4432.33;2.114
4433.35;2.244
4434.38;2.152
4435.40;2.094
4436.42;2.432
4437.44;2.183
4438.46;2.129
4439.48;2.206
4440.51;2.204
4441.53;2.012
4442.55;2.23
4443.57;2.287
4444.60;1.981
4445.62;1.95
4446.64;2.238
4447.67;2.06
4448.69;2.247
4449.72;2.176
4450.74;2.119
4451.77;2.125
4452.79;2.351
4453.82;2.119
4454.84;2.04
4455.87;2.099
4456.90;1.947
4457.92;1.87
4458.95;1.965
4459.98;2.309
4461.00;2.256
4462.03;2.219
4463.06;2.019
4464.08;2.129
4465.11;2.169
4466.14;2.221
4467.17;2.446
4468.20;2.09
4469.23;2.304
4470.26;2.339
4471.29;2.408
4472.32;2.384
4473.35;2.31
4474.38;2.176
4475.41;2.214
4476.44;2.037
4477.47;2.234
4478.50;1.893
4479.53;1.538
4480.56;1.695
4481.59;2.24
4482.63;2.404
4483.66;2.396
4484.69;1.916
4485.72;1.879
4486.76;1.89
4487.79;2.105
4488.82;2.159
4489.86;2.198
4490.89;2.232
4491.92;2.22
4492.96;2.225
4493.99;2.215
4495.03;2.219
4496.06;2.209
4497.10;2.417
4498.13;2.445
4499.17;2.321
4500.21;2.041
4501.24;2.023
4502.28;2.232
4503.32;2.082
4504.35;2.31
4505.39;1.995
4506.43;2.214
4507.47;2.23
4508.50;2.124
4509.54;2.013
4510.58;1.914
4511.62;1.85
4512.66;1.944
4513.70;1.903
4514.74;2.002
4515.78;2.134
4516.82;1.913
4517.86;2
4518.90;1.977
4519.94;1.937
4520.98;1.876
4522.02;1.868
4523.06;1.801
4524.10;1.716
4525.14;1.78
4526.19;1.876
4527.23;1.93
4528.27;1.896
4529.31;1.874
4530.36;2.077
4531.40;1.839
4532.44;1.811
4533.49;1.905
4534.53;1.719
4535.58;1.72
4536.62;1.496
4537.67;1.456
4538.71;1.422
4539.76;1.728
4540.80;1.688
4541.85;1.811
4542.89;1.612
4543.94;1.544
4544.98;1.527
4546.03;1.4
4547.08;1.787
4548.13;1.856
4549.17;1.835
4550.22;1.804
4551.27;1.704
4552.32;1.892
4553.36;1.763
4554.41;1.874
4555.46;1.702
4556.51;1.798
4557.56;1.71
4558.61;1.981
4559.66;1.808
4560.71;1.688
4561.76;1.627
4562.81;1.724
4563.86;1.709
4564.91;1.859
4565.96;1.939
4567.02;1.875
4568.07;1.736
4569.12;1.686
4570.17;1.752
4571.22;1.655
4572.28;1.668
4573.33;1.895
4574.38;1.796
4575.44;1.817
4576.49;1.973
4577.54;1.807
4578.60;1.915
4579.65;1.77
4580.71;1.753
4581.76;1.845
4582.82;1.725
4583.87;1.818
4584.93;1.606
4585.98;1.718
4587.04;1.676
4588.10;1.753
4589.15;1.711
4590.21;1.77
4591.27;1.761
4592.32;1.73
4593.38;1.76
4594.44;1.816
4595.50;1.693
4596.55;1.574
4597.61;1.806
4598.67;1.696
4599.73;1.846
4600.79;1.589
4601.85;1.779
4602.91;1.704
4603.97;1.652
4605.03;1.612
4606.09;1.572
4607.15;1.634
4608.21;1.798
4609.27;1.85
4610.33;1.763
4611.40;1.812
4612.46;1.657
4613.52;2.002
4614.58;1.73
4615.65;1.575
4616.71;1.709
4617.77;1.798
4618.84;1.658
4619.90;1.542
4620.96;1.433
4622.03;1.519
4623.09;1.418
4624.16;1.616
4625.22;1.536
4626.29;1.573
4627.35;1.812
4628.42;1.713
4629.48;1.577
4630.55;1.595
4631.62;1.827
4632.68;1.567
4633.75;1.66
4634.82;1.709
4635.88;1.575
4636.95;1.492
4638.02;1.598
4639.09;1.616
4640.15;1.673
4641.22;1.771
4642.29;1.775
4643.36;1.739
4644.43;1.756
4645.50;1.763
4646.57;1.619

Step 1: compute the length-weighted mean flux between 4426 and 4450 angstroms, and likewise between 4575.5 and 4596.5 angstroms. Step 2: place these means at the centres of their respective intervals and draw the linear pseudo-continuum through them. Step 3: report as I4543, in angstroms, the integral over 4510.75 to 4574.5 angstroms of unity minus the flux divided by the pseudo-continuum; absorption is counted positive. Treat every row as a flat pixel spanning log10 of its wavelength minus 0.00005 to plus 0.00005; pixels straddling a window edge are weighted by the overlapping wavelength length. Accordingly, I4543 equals 2.80 angstroms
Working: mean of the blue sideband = 2.13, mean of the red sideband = 1.77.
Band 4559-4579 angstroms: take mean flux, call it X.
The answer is 1.79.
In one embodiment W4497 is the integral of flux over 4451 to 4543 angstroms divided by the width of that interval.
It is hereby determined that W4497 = 2.04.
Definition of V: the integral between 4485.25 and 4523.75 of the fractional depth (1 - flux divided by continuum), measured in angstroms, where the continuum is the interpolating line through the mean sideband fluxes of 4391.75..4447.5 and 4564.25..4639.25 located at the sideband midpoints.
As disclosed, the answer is -3.7 angstroms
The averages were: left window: 2.07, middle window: 2.08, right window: 1.71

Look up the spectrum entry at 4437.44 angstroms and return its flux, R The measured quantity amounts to 2.183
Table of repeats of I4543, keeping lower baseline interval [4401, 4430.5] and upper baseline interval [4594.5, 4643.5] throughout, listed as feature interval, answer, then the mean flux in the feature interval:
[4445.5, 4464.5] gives -1.6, 2.12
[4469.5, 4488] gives -1.9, 2.12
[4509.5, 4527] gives -0.6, 1.91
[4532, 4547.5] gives 1.5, 1.64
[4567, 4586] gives -0.4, 1.78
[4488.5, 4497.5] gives -1.6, 2.23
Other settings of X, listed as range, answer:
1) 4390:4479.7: 2.09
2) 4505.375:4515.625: 2.02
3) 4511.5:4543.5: 1.82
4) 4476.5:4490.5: 2.04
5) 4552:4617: 1.76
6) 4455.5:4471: 2.16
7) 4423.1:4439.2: 2.11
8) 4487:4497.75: 2.22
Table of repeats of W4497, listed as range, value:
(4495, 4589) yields 1.85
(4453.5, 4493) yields 2.13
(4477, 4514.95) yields 2.11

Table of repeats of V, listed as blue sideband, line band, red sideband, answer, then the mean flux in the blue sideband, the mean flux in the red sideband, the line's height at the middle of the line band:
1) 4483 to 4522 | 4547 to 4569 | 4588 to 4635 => 1.13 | 2.1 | 1.69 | 1.89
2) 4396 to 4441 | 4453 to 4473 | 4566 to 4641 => -2.12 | 2.05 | 1.71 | 1.97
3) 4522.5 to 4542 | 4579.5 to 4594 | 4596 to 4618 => -0.08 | 1.76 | 1.72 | 1.73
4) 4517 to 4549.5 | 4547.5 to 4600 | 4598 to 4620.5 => -1.04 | 1.77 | 1.71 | 1.74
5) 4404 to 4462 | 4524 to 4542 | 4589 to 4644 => 1.00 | 2.09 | 1.68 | 1.87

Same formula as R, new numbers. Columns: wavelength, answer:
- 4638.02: 1.598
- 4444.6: 1.981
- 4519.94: 1.937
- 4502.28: 2.232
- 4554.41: 1.874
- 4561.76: 1.627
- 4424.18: 2.07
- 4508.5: 2.124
